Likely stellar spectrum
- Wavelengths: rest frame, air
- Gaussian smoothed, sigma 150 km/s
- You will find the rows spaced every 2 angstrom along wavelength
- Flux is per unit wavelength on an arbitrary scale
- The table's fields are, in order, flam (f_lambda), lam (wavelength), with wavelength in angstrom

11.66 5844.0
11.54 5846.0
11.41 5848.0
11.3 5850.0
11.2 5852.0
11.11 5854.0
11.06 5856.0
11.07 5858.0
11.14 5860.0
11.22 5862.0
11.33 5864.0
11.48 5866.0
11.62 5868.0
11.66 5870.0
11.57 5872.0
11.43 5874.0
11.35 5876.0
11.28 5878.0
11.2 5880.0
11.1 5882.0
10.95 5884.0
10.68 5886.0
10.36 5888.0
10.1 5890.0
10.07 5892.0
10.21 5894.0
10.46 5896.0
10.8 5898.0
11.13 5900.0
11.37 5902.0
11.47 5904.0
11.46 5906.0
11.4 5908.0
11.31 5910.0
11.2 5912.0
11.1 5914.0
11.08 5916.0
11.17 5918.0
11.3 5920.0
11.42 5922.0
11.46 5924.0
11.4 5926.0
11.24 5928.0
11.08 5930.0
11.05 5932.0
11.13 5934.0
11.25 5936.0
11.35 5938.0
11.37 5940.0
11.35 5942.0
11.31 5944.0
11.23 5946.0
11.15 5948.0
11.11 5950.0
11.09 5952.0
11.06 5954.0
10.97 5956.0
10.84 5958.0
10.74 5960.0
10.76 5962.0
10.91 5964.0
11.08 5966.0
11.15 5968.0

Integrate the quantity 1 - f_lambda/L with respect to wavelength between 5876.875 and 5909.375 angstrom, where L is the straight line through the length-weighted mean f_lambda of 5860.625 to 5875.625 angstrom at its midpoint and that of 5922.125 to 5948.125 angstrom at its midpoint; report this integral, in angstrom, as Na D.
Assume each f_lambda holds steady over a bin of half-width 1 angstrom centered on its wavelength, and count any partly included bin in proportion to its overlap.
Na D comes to 1.4 angstrom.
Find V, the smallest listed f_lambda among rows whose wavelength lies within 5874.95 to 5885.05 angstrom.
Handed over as 10.95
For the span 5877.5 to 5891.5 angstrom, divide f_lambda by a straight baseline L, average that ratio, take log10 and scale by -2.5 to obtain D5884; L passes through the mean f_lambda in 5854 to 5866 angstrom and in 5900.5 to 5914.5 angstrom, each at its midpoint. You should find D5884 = 0.05 mag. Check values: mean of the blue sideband 11.2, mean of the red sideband 11.3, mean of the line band 10.8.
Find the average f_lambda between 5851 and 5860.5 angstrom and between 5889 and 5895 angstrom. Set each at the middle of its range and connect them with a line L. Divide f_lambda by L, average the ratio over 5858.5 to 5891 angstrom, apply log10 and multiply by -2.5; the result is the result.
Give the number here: -0.06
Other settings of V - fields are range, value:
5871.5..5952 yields 10.07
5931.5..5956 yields 10.97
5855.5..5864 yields 11.06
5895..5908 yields 10.46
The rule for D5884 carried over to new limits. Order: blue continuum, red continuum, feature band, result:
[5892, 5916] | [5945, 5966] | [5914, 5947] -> -0.024 mag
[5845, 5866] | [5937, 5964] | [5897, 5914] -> -0.009 mag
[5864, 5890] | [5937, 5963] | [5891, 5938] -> 0.002 mag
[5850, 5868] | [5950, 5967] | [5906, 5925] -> -0.021 mag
